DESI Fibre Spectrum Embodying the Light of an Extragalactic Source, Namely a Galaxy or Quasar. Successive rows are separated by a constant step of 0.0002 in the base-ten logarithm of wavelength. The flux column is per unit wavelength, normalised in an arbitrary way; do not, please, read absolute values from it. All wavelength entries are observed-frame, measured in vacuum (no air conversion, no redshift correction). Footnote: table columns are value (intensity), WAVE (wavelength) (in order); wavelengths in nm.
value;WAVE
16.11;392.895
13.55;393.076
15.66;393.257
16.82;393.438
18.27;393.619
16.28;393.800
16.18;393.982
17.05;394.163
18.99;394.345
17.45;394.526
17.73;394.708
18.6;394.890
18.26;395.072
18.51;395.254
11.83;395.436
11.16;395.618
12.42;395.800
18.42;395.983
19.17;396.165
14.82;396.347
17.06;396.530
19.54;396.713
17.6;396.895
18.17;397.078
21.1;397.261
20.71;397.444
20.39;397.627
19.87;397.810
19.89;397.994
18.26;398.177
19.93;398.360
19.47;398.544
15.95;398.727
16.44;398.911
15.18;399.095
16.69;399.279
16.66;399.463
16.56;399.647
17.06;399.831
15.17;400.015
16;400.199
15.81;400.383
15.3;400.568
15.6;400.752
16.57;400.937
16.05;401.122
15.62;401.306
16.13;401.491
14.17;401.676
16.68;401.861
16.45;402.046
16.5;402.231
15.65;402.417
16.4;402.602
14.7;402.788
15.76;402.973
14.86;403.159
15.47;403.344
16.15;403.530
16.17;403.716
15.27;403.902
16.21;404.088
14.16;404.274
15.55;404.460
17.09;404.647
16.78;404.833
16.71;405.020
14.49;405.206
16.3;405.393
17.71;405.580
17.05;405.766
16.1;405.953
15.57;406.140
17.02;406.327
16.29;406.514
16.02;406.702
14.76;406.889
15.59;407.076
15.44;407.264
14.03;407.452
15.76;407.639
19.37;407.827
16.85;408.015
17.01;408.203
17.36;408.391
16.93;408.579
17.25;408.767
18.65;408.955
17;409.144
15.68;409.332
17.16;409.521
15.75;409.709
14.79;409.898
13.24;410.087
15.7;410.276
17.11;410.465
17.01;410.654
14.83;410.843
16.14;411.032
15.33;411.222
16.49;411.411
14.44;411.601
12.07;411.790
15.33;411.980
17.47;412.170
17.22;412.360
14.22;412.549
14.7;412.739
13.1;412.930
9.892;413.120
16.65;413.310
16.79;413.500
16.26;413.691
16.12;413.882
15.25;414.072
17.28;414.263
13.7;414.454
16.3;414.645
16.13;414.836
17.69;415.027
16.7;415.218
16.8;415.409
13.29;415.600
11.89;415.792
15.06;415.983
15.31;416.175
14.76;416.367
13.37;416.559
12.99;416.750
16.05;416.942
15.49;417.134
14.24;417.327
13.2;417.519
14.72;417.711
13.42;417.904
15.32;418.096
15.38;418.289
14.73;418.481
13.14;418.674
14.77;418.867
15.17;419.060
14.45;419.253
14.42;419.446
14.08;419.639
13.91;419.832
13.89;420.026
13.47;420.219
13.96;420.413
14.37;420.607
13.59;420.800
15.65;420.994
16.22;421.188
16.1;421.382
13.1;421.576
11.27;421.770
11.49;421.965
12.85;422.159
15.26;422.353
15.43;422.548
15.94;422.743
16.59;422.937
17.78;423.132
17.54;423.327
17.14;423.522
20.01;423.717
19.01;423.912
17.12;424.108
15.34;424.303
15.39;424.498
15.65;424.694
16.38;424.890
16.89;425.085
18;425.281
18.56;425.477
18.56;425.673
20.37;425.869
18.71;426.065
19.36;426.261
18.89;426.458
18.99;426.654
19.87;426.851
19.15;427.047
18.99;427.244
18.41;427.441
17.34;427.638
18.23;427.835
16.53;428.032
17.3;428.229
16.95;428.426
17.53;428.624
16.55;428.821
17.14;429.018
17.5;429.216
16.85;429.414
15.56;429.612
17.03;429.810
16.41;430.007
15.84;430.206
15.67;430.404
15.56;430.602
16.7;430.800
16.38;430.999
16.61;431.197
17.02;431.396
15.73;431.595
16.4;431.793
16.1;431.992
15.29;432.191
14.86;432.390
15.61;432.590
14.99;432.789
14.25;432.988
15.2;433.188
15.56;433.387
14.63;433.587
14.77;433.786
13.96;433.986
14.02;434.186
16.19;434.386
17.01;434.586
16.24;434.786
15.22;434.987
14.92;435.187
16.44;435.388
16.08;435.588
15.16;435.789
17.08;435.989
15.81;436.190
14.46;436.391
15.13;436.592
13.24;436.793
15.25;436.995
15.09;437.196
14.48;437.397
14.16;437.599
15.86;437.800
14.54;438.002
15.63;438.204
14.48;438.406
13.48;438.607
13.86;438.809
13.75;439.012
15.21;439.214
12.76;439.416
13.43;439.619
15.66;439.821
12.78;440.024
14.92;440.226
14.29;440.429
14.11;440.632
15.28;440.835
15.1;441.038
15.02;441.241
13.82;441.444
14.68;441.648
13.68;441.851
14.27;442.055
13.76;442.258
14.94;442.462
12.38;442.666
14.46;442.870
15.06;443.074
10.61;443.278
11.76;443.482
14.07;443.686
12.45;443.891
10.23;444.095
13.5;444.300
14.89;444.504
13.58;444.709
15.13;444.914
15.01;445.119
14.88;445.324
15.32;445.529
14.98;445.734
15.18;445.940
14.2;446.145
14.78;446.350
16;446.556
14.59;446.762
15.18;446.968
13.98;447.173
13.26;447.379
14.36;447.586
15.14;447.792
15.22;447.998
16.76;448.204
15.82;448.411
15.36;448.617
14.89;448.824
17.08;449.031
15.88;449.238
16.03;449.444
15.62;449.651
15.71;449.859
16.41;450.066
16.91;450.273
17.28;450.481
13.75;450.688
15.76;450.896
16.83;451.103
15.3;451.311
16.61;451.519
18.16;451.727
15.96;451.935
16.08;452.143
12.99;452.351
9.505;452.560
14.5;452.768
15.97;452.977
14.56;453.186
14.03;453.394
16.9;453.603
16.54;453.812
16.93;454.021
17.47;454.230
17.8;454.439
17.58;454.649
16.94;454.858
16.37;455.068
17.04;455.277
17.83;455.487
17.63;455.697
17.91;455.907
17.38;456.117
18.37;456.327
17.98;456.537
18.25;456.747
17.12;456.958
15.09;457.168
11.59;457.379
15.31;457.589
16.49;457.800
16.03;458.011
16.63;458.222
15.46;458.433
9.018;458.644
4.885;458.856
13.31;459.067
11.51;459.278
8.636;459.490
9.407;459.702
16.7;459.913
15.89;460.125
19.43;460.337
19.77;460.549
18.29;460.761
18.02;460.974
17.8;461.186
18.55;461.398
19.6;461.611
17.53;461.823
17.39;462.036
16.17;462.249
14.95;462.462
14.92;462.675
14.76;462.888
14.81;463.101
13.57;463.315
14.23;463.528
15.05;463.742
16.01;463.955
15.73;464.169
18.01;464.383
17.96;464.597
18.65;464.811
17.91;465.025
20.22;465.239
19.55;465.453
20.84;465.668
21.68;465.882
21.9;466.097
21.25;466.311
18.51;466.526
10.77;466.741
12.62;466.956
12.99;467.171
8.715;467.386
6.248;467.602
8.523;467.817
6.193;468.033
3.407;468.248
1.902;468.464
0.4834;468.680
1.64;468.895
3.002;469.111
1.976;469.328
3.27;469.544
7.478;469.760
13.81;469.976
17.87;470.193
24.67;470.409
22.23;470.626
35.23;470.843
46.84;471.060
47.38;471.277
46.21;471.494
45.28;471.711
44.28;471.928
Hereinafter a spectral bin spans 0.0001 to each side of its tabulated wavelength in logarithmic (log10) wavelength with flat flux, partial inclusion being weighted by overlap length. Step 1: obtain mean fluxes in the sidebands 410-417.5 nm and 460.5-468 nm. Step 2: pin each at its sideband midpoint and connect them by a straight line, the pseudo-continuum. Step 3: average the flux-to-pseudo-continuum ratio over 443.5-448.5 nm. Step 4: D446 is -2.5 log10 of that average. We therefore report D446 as 0.10 mag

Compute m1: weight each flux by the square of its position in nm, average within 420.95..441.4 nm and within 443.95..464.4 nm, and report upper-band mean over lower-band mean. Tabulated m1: 1.1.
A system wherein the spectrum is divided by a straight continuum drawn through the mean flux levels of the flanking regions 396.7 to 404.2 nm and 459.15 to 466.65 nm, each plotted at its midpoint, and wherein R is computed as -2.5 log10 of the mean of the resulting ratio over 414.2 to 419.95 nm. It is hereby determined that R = 0.145 mag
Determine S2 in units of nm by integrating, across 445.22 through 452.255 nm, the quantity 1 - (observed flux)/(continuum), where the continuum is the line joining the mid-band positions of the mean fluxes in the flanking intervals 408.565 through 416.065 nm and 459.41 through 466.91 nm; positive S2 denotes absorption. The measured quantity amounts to 0.43 nm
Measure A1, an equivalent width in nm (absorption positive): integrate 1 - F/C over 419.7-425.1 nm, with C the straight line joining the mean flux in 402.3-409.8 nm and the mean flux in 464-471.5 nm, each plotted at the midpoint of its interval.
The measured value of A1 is 0.26 nm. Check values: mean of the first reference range 16.2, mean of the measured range 15.4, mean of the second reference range 16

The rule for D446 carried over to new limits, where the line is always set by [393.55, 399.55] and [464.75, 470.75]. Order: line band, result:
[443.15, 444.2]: 0.19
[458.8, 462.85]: -0.20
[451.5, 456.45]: -0.21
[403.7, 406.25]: 0.05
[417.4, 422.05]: 0.12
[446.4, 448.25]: -0.07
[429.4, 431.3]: -0.08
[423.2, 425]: -0.10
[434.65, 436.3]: -0.08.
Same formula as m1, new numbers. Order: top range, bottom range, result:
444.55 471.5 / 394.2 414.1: 1.24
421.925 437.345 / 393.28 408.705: 1.14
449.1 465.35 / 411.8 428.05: 1.20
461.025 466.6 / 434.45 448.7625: 1.33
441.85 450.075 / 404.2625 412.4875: 1.08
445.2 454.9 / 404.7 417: 1.19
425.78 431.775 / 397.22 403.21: 1.19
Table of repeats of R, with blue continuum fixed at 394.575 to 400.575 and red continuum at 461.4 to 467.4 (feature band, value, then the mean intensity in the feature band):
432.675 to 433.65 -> 0.14 mag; 15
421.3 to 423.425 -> 0.15 mag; 14.8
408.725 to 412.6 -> 0.09 mag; 15.9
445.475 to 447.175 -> 0.14 mag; 15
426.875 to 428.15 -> -0.07 mag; 18.2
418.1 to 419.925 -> 0.18 mag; 14.5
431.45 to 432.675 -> 0.09 mag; 15.7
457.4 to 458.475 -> 0.08 mag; 15.7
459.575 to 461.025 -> 0.01 mag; 16.6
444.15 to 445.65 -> 0.17 mag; 14.5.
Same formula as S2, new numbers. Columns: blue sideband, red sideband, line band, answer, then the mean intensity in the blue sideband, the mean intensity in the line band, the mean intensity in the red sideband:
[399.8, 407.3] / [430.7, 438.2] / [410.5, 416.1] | 0.15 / 15.9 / 15.3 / 15.4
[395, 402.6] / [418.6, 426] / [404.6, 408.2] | 0.05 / 16.9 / 16.3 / 15.6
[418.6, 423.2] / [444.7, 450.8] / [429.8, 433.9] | -0.25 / 14.4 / 15.7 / 15.3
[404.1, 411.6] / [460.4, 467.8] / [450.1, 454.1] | 0.23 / 16.2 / 15.5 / 16.5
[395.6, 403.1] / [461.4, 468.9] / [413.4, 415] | 0.03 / 16.9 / 16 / 14.3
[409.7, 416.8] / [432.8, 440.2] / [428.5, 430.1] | -0.20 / 15.2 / 16.8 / 14.9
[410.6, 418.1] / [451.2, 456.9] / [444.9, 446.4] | 0.11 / 15.1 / 14.9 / 16.4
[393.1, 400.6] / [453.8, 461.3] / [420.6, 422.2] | 0.27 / 17.2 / 13.9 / 15.8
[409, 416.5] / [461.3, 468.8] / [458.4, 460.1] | 0.41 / 15.4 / 11.2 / 14.6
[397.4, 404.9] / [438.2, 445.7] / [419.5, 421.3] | 0.11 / 16.5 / 14.4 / 14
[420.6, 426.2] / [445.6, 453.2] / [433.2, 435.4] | 0.08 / 16.3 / 15.3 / 15.3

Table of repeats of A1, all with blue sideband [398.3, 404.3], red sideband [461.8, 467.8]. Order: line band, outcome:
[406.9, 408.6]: -0.03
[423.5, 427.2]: -0.47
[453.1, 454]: 0.02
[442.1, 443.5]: 0.23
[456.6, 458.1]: 0.03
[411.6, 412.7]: 0.06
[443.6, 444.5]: 0.18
